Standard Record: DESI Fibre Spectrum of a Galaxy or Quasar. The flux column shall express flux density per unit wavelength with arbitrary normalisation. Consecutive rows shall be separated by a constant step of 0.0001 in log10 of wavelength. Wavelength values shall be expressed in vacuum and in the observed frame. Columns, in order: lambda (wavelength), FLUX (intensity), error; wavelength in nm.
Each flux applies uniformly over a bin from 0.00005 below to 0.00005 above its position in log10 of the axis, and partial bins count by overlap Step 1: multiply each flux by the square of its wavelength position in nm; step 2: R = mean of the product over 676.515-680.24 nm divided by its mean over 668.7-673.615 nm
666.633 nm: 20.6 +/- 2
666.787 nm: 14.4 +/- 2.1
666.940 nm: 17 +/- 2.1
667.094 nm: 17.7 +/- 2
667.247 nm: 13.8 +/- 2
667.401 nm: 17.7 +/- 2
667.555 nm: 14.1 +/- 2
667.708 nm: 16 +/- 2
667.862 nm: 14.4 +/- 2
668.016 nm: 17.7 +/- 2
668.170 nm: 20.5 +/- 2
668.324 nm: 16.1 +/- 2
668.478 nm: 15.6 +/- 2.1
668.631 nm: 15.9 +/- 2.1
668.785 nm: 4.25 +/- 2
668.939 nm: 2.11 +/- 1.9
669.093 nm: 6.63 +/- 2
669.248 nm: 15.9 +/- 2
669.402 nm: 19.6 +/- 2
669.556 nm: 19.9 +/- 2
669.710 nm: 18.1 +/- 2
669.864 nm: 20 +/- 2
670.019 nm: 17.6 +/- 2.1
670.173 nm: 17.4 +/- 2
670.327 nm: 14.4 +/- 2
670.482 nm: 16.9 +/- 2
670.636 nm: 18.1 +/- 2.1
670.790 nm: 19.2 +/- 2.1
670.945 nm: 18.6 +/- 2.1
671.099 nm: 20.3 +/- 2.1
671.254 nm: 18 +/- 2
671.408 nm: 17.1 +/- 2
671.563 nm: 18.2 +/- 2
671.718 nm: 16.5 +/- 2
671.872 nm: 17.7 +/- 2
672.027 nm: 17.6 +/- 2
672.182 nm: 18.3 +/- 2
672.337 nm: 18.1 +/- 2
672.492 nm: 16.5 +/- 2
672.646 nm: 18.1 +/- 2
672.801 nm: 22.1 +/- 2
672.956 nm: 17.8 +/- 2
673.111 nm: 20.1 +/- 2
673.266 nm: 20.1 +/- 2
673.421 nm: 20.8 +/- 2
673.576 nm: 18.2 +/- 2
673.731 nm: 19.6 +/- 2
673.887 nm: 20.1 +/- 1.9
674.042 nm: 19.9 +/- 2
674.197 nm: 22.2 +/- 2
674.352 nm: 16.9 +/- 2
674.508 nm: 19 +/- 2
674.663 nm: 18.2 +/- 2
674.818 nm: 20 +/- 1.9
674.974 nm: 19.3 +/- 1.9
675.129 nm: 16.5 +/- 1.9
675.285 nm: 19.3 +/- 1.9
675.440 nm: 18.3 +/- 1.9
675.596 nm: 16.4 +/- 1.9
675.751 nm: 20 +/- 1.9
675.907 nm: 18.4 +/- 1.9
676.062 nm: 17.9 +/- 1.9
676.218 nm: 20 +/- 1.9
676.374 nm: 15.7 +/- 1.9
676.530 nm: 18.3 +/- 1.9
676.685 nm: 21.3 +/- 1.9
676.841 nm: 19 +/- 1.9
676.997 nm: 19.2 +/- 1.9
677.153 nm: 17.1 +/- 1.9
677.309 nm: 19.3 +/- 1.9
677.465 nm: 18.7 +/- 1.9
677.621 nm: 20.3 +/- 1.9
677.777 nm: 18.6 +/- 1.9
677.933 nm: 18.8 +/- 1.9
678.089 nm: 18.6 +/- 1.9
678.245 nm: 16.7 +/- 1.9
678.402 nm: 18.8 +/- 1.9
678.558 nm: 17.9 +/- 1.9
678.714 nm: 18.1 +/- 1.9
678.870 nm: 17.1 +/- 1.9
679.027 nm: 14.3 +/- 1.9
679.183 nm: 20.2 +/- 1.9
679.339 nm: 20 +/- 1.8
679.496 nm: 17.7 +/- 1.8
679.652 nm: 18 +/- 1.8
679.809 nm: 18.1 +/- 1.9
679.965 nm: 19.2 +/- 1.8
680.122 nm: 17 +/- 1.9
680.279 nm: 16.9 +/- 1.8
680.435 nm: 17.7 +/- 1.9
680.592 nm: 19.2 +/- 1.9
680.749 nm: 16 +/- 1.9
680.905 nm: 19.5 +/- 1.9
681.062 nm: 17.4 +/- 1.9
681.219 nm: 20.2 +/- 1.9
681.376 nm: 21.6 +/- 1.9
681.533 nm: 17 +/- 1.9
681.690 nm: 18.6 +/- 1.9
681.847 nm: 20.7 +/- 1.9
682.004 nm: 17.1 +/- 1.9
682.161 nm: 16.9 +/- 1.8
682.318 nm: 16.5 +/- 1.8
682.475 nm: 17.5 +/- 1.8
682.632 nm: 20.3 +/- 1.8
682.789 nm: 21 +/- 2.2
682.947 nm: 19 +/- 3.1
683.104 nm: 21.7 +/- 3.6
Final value 1.11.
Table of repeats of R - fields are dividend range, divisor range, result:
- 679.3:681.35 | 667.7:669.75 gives 1.32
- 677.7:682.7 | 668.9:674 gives 1.05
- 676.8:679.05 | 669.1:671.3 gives 1.05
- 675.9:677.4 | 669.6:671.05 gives 1.06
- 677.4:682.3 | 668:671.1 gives 1.19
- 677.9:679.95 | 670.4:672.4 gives 1.02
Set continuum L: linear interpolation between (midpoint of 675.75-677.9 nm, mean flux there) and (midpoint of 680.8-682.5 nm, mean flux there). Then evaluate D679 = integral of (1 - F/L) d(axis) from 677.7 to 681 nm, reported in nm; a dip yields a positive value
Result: 0.11 nm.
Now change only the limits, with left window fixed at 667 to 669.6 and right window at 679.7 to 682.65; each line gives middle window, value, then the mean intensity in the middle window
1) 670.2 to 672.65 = -0.36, 17.7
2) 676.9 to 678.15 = -0.12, 18.8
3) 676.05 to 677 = -0.11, 18.8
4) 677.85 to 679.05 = -0.02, 17.7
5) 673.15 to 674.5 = -0.30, 19.7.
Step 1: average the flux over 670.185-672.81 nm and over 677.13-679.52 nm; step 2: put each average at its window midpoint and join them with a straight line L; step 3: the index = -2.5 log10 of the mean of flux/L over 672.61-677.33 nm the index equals -0.05 mag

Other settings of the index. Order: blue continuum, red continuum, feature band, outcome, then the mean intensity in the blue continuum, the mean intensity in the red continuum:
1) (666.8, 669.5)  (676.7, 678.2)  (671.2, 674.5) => -0.126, 14.5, 18.9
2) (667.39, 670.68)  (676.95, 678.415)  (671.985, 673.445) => -0.134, 15.3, 18.6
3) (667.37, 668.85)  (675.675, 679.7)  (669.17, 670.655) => -0.125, 15.2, 18.5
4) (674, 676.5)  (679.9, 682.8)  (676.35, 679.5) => 0.004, 18.6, 18.4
